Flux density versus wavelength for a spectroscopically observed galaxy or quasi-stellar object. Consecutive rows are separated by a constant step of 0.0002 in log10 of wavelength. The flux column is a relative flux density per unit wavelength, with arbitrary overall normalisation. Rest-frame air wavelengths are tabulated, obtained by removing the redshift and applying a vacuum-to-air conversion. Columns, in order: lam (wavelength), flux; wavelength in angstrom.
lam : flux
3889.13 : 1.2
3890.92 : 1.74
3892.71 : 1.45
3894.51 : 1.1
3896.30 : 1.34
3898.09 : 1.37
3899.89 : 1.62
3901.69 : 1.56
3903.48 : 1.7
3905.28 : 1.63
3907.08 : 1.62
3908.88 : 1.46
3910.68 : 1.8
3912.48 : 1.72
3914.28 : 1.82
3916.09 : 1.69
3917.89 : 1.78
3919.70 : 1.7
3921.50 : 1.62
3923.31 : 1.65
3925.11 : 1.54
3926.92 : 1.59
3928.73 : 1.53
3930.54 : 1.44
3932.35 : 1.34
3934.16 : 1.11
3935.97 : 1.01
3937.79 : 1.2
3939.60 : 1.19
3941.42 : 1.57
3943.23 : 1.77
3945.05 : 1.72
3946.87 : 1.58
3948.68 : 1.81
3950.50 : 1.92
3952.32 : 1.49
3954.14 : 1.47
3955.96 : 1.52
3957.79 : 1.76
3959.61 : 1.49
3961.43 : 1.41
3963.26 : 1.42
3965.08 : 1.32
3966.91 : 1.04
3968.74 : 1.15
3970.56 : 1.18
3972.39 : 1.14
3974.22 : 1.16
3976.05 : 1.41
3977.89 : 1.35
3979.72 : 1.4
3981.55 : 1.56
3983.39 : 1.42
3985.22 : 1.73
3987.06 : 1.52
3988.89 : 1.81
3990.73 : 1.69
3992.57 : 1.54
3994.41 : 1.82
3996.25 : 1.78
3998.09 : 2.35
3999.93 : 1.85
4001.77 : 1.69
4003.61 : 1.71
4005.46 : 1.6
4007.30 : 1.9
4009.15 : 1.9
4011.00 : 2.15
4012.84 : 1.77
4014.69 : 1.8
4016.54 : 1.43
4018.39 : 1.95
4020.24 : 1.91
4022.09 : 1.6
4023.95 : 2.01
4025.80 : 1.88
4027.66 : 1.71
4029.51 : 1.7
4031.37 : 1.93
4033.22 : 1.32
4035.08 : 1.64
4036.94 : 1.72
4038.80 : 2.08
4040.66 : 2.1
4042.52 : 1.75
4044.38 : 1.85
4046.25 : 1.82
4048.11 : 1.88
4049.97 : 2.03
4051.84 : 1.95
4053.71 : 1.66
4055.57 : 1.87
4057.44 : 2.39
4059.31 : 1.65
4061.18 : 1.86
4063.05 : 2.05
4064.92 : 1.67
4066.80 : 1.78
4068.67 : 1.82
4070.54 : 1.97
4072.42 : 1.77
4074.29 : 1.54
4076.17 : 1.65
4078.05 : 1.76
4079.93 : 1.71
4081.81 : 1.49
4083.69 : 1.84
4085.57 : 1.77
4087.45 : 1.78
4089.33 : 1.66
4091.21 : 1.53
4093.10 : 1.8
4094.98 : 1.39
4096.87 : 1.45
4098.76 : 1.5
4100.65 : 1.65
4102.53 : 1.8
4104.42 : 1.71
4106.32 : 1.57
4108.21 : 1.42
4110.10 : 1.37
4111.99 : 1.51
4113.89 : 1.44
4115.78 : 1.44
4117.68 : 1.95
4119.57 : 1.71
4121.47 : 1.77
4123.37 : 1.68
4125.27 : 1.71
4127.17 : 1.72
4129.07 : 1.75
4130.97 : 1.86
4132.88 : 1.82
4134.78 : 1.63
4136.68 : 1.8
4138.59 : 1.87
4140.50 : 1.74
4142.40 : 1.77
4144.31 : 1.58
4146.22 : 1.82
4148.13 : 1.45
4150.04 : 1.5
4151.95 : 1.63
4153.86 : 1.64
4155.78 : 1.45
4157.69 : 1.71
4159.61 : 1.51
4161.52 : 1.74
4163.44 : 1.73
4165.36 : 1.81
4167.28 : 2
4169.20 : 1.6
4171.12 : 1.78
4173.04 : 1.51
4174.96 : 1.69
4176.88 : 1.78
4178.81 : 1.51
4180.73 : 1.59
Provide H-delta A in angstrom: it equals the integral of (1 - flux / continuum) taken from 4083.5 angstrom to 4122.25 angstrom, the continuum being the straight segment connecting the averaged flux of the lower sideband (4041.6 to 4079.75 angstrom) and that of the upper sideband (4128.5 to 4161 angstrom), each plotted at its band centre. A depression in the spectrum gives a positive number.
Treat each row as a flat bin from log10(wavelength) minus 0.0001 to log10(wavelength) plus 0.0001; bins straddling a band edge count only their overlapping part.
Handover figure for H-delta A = 3.1 angstrom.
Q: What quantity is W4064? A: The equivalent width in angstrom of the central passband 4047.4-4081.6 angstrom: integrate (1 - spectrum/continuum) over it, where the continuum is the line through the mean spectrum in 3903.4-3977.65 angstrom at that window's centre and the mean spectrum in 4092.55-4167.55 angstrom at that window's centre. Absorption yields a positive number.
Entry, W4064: -4.83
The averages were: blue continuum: 1.49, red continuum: 1.66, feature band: 1.83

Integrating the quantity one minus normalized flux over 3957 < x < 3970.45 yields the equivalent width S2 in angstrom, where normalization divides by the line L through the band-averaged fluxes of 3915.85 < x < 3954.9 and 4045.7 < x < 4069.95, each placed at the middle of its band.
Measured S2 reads 2.1 angstrom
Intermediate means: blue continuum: 1.53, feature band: 1.36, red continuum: 1.88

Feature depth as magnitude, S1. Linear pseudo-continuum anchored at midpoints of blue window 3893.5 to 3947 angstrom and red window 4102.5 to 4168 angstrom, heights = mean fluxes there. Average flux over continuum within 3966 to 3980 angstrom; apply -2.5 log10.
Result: 0.27 mag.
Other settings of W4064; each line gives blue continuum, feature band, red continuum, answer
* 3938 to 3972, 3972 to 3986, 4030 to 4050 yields 1.5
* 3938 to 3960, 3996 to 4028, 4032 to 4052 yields -1.5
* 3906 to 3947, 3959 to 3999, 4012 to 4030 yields 4.5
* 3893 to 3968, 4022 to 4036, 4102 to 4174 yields -1.2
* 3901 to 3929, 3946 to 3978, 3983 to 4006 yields 5.3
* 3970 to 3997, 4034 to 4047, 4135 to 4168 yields -2.3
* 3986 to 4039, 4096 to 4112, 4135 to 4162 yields 1.3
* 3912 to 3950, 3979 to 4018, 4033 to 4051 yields -0.3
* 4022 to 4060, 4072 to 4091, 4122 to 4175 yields 1.0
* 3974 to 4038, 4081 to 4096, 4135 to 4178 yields 0.4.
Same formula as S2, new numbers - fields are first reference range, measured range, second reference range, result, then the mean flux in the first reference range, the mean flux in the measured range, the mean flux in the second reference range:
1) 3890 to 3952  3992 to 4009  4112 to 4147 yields -2.1 angstrom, 1.55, 1.81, 1.72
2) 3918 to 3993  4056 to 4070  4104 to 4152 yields -2.6 angstrom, 1.47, 1.89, 1.66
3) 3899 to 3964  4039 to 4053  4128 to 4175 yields -2.4 angstrom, 1.56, 1.92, 1.7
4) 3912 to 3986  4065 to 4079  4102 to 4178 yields -1.3 angstrom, 1.48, 1.75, 1.67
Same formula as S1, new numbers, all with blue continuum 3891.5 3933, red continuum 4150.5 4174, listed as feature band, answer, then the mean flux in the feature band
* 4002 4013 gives -0.14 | 1.83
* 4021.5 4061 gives -0.13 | 1.84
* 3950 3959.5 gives -0.01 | 1.61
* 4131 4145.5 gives -0.06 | 1.75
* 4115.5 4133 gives -0.06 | 1.75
